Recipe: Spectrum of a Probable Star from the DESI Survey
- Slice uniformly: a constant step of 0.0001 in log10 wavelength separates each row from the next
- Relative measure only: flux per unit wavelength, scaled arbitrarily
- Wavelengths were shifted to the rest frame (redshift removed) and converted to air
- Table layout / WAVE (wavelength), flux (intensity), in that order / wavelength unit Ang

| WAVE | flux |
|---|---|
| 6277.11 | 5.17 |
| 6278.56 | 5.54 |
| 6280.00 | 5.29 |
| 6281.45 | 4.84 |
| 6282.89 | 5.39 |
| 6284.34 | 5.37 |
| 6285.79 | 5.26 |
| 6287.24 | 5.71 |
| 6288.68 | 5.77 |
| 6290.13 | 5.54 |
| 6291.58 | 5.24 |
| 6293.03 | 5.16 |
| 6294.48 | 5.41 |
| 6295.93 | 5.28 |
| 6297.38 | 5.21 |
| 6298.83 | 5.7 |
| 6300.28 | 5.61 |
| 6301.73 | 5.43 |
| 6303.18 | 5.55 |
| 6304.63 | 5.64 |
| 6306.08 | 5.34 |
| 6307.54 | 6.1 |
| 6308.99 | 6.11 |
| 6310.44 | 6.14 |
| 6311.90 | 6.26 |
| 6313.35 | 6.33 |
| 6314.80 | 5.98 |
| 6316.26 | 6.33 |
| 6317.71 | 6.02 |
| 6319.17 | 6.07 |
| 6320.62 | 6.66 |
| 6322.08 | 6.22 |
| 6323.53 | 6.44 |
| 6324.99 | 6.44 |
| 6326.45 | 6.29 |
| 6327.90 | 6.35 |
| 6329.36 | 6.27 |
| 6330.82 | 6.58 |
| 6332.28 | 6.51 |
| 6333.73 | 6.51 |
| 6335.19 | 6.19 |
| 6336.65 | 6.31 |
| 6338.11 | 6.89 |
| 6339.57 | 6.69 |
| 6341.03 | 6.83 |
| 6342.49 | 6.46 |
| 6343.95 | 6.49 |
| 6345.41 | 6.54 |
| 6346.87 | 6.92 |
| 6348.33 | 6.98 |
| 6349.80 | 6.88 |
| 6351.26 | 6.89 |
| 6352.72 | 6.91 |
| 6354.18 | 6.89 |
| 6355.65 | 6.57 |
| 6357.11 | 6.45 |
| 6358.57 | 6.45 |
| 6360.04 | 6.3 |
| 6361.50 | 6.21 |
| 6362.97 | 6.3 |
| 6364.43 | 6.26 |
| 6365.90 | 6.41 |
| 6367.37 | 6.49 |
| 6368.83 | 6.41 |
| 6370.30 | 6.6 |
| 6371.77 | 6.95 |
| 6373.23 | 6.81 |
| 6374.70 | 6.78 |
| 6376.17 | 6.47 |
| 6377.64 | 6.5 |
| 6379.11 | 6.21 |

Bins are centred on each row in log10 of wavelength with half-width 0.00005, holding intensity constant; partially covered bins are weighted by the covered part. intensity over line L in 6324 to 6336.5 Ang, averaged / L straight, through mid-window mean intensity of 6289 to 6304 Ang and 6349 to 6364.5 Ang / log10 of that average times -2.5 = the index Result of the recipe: -0.06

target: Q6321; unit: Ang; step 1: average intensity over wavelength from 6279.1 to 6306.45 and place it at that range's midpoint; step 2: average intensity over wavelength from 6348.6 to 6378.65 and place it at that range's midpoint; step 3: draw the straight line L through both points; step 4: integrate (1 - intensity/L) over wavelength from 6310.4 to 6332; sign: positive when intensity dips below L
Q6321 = -1.6 Ang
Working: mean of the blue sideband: 5.41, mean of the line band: 6.3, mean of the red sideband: 6.58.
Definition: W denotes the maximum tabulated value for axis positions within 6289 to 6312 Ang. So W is 6.26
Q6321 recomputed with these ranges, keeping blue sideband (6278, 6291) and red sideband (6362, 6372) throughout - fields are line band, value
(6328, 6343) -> -1.1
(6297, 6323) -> -0.9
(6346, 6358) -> -1.0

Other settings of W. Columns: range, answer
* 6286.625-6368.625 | 6.98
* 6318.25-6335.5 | 6.66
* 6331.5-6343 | 6.89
